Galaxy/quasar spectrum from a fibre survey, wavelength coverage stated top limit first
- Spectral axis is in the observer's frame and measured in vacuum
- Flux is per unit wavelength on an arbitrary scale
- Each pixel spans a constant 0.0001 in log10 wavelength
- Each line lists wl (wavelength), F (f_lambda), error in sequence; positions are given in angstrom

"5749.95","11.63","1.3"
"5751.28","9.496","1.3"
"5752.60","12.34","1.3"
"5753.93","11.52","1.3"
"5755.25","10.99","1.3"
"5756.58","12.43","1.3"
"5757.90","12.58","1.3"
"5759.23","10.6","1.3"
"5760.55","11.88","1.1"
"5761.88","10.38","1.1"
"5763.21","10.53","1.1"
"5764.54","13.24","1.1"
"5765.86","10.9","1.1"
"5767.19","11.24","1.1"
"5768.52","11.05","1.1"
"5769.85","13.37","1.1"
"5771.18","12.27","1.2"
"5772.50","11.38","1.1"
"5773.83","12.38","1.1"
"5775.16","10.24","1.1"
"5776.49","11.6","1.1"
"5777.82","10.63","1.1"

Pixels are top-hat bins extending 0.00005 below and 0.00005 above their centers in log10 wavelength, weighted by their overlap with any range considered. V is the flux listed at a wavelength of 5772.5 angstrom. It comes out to 11.38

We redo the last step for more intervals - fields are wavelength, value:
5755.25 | 10.99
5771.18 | 12.27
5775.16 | 10.24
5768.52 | 11.05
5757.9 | 12.58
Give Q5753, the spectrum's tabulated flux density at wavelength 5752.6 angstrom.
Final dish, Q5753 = 12.34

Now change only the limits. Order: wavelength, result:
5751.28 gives 9.496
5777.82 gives 10.63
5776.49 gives 11.6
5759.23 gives 10.6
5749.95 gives 11.63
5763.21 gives 10.53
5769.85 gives 13.37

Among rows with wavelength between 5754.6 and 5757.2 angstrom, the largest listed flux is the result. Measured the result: 12.43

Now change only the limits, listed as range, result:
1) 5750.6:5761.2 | 12.58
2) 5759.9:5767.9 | 13.24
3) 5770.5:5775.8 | 12.38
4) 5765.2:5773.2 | 13.37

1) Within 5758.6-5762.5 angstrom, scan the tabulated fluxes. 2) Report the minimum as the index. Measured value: 10.38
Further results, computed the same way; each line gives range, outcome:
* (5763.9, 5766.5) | 10.9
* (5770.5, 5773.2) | 11.38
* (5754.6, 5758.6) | 10.99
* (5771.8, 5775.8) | 10.24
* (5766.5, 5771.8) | 11.05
